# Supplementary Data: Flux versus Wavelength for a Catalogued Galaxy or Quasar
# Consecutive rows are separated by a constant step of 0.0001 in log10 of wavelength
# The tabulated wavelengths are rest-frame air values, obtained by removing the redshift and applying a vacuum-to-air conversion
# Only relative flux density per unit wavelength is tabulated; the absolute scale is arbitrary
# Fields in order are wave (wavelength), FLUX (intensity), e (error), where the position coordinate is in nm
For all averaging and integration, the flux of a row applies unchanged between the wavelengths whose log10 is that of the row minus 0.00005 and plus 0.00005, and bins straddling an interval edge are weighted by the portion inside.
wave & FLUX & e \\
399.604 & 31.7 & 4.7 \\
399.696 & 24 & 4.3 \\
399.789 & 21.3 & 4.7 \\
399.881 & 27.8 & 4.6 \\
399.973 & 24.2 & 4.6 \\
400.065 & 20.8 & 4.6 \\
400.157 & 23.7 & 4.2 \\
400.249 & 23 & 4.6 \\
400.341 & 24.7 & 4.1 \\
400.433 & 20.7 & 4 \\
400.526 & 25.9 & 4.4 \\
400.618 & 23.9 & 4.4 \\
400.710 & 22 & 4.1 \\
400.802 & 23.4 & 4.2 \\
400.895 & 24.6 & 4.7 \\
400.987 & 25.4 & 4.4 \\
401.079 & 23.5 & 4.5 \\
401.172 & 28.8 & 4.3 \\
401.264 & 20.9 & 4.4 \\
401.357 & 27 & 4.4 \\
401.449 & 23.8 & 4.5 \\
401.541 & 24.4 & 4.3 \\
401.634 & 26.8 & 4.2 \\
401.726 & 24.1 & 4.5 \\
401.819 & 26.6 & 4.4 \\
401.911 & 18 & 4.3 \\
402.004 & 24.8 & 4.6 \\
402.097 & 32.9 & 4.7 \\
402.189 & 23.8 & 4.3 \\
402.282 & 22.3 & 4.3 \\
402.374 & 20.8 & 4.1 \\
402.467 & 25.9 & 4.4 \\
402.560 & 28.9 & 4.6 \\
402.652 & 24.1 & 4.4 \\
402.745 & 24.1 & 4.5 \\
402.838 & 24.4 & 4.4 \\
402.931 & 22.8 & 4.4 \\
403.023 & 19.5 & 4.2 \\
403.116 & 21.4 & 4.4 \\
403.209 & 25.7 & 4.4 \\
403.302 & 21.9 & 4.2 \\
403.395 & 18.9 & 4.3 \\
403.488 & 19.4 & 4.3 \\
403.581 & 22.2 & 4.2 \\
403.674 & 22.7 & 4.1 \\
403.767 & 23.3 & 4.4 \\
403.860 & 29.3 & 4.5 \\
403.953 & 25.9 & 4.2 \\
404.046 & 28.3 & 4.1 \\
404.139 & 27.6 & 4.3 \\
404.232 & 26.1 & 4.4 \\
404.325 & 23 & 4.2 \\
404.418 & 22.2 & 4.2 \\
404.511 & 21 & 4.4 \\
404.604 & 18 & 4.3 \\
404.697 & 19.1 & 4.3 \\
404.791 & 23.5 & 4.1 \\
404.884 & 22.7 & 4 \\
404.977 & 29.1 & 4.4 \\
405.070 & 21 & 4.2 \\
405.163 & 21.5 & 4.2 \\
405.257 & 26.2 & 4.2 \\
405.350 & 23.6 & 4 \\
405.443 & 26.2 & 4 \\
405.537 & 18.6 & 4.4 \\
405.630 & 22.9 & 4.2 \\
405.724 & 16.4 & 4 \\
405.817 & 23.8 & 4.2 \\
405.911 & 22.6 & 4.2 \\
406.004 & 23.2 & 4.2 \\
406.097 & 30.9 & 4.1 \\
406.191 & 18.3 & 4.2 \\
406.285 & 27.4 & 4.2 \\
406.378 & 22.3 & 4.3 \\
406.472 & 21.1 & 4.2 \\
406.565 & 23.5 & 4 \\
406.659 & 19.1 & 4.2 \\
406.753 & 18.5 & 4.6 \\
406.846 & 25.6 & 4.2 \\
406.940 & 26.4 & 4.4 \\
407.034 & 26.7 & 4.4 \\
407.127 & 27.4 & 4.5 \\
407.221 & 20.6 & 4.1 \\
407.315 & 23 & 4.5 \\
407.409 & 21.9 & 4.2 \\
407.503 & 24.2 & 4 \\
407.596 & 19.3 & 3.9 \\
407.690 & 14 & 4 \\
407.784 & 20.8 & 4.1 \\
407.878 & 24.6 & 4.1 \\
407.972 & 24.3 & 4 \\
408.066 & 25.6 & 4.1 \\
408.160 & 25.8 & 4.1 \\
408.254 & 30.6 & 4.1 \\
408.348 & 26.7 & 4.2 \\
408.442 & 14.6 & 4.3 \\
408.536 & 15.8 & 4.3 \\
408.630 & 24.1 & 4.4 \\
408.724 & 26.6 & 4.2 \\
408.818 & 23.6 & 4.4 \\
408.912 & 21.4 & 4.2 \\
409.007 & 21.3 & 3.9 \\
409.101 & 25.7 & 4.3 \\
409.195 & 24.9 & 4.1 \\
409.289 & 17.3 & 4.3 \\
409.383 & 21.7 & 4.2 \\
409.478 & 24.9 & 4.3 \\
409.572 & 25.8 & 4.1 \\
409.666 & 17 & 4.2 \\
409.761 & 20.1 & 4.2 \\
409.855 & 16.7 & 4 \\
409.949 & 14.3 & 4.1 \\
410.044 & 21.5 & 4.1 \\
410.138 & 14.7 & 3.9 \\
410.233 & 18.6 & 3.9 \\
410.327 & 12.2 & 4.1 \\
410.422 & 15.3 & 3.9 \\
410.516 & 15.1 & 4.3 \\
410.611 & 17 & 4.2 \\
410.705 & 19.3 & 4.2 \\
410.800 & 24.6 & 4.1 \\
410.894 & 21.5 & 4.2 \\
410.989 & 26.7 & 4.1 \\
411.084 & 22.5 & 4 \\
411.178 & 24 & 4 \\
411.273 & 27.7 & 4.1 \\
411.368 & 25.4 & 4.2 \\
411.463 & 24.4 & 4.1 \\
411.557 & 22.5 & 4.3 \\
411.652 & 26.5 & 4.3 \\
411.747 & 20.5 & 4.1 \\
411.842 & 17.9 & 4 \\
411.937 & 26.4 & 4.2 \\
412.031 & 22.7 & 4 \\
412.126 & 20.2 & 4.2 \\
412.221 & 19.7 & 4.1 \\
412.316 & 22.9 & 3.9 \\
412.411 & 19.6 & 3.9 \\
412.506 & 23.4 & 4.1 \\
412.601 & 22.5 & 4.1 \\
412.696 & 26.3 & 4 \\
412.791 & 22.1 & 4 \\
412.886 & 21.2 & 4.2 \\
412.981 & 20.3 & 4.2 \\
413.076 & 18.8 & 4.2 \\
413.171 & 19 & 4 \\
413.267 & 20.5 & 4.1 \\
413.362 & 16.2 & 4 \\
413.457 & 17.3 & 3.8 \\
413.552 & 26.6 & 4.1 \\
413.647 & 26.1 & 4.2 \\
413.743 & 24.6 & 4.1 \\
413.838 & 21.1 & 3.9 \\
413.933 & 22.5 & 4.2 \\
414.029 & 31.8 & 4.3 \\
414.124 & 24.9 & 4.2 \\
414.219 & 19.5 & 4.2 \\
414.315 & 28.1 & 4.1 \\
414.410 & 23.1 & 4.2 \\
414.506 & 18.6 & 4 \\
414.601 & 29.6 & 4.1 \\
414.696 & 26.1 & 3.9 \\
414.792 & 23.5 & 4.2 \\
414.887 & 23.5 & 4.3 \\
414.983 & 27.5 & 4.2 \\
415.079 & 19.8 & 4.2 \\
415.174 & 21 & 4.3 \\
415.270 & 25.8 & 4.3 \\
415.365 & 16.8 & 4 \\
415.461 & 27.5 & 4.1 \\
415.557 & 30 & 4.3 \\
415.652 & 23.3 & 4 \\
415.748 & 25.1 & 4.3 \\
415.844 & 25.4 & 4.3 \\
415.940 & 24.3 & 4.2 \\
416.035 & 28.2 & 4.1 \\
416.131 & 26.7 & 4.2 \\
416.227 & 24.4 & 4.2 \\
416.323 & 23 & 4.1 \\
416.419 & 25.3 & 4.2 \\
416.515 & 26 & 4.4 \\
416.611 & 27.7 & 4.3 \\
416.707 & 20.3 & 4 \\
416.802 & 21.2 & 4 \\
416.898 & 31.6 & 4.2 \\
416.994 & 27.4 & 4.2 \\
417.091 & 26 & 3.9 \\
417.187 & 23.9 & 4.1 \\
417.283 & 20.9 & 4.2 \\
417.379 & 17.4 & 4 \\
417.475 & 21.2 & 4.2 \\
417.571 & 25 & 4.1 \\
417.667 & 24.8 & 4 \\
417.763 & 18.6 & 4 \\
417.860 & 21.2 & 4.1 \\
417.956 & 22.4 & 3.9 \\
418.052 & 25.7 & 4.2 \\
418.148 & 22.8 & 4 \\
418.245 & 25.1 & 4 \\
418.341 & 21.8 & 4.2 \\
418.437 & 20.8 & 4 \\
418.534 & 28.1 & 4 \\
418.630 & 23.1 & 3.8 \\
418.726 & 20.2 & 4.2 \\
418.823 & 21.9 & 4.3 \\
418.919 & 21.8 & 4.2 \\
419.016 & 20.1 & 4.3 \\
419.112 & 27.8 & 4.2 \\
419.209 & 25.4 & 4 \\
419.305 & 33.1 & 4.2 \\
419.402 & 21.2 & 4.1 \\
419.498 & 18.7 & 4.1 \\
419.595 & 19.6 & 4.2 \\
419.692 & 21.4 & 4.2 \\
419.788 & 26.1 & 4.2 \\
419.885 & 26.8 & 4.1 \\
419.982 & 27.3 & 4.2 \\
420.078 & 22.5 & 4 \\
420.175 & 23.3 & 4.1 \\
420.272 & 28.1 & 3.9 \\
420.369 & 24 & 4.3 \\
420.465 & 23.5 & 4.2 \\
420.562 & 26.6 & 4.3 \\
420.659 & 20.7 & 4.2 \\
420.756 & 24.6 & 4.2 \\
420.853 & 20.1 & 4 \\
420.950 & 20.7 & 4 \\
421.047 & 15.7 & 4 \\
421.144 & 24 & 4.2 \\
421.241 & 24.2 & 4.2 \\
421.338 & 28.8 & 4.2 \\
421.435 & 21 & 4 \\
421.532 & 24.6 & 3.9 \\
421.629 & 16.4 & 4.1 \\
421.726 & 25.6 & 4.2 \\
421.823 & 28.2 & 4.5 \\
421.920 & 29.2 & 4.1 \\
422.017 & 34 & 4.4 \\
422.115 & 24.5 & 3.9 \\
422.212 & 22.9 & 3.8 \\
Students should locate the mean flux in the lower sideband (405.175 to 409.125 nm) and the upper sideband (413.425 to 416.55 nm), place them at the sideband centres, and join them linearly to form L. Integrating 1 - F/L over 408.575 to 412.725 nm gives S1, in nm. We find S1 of 0.376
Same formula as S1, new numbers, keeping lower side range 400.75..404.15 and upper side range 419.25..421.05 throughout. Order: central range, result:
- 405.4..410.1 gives 0.33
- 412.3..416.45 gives 0.05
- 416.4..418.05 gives 0.00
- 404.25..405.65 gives 0.09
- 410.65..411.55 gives 0.00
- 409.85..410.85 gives 0.28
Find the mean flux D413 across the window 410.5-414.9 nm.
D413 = 22.7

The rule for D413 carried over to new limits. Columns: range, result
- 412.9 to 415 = 23.1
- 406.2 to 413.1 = 21.9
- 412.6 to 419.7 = 23.5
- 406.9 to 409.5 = 23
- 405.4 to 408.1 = 22.7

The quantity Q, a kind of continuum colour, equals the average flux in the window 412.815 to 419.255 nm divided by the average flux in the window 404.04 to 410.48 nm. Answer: 1.06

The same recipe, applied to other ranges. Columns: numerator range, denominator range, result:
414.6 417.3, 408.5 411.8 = 1.17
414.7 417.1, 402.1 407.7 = 1.07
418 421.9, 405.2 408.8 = 1.03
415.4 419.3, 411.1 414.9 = 1.05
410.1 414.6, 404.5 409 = 0.96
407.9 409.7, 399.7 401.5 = 0.96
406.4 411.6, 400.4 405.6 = 0.92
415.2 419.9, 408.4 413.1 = 1.13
